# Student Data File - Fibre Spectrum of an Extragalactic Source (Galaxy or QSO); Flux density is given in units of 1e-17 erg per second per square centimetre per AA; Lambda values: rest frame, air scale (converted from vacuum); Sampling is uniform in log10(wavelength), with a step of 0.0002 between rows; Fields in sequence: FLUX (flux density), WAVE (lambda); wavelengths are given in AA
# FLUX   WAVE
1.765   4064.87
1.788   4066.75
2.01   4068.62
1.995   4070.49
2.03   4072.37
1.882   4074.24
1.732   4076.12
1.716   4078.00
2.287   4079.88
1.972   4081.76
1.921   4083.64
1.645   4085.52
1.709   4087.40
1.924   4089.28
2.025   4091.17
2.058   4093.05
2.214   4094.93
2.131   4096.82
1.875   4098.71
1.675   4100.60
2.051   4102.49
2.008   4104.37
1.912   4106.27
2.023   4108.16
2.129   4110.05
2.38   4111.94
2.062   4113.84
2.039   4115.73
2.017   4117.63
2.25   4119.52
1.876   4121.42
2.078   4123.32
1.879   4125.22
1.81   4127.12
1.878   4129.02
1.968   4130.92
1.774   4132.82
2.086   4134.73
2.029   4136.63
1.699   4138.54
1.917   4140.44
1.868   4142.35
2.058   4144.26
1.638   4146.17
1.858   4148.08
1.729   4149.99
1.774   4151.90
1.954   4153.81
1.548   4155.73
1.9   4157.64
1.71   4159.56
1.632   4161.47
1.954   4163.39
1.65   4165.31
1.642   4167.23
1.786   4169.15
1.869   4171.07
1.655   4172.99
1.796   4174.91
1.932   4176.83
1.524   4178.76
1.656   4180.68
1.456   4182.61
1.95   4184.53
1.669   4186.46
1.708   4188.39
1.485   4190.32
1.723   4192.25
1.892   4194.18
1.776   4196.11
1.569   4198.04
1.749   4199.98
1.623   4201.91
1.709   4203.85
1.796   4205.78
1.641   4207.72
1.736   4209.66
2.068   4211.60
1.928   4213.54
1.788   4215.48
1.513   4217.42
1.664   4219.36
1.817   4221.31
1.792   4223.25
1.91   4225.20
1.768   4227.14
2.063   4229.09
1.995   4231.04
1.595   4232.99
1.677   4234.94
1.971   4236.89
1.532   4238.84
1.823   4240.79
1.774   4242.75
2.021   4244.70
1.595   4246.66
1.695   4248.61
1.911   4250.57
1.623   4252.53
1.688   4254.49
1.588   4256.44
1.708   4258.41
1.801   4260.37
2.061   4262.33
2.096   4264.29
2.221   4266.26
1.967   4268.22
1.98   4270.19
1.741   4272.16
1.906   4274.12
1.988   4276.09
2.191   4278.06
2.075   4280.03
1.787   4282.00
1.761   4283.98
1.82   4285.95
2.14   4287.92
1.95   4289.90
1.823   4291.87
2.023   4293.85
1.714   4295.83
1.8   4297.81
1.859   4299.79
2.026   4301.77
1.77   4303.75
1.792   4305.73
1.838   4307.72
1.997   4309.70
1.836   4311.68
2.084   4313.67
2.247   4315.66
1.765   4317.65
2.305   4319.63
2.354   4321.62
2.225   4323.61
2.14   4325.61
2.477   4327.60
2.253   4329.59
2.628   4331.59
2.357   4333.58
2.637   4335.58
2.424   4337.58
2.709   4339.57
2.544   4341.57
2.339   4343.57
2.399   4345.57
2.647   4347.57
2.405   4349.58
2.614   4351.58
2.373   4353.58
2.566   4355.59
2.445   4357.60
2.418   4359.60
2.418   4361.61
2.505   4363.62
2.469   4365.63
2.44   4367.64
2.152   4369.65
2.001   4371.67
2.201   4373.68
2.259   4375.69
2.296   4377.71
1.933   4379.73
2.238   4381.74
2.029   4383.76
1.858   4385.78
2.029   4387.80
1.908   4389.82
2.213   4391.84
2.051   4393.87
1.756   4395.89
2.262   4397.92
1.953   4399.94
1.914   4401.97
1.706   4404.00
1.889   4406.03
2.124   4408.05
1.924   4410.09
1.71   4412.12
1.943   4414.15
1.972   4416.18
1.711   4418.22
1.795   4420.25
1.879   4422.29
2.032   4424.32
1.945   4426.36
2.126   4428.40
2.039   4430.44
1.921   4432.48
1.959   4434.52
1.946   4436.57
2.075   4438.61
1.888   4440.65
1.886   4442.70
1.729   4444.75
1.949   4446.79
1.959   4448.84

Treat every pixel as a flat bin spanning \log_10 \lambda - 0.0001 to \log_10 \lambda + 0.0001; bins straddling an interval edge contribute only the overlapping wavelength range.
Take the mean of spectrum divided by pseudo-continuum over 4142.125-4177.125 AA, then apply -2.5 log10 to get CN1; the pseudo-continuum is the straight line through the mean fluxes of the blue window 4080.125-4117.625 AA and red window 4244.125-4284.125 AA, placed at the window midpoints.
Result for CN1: 0.10 mag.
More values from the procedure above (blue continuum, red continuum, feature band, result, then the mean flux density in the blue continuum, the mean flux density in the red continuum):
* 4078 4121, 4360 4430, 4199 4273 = 0.125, 2.01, 2.05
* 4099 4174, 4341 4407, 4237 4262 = 0.171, 1.89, 2.22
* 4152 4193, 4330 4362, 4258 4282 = 0.094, 1.72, 2.49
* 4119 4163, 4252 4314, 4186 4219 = 0.090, 1.86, 1.9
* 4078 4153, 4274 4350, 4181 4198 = 0.188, 1.95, 2.13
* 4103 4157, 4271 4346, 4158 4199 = 0.154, 1.94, 2.1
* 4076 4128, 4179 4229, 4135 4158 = 0.023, 1.98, 1.74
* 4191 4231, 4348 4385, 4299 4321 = 0.086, 1.78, 2.32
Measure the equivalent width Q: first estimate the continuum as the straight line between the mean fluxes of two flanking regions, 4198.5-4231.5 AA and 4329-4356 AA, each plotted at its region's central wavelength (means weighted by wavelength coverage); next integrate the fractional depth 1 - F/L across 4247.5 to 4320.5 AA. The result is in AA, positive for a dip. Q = 8.83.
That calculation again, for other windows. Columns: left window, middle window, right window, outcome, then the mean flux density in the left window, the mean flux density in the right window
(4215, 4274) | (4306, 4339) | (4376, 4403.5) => -4.9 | 1.81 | 2.03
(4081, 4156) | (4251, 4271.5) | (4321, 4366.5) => 3.5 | 1.94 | 2.45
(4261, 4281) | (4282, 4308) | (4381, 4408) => 1.9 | 2.02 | 1.99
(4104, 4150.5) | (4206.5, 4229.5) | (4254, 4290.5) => 1.6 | 1.96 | 1.92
